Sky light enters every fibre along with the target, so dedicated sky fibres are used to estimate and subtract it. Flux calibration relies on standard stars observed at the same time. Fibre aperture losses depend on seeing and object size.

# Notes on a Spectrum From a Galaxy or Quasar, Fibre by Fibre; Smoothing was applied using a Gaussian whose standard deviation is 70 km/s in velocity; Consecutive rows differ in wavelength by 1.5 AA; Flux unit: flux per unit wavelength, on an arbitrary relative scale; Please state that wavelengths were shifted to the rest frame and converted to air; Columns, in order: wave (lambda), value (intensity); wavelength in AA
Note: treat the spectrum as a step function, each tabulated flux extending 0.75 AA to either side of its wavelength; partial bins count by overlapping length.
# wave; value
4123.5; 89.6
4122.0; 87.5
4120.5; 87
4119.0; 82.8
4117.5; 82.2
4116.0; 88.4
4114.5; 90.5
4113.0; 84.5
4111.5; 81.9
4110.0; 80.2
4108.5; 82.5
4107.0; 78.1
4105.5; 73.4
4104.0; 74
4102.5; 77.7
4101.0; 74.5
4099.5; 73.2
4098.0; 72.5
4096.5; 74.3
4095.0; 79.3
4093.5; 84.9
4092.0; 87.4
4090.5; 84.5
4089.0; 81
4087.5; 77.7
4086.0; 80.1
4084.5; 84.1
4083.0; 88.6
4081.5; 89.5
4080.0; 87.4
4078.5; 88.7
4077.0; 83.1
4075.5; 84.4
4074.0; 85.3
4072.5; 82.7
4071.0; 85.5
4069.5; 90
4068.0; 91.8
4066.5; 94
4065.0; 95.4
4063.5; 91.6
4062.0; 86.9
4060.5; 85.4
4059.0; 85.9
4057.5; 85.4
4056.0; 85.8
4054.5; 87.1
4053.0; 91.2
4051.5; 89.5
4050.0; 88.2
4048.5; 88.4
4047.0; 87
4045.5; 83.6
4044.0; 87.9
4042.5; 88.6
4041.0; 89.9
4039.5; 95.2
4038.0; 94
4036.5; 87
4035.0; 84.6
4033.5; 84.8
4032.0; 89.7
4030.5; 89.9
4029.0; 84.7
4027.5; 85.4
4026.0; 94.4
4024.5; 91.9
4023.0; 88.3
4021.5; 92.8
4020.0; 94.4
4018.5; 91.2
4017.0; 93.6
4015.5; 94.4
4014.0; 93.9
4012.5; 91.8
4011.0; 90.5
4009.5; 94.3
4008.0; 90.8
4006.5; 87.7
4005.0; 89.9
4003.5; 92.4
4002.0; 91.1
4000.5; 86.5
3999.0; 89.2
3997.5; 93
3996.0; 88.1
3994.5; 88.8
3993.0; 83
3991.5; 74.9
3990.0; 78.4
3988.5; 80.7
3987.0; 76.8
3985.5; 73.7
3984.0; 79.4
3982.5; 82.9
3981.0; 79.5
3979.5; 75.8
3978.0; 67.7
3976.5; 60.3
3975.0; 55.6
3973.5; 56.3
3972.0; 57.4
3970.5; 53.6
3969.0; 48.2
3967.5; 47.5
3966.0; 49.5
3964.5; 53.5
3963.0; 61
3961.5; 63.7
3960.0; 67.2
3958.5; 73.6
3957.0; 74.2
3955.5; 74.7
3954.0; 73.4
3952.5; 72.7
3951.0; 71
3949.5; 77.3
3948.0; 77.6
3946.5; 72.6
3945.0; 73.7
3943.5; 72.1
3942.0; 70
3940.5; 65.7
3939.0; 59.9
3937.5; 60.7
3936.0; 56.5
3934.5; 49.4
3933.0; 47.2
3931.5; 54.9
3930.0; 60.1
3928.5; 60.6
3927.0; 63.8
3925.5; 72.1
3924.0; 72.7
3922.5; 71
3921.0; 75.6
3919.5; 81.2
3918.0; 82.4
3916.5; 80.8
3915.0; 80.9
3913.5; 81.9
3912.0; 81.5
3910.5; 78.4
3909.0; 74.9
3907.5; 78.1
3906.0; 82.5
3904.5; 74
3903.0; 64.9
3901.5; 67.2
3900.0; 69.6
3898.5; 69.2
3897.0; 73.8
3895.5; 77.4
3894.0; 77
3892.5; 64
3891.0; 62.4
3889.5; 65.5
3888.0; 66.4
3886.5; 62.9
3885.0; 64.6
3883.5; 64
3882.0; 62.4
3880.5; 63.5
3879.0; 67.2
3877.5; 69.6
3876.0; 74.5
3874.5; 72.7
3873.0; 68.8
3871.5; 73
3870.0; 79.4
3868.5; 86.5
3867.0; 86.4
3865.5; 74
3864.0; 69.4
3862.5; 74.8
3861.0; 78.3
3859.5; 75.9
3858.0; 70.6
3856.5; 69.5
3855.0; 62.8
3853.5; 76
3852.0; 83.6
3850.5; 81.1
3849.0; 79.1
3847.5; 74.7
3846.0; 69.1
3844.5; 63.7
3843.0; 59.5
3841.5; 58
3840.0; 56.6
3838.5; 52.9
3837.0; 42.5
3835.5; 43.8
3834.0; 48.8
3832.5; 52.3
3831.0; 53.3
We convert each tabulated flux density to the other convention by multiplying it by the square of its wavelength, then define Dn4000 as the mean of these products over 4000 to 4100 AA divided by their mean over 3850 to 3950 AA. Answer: 1.3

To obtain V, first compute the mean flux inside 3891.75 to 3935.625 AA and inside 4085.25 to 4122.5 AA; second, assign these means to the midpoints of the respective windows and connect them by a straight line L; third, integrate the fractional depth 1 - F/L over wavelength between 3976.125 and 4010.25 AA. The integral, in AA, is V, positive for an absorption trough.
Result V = -3.57 AA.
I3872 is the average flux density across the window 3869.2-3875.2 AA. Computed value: 73.6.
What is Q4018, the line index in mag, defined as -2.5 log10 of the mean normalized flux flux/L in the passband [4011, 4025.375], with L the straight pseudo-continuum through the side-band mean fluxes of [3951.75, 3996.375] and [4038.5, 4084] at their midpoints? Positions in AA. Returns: -0.18 mag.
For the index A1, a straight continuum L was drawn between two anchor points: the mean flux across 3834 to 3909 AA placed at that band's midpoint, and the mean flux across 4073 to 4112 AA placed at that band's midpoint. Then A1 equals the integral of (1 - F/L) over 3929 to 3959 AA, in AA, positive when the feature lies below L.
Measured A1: 2.65 AA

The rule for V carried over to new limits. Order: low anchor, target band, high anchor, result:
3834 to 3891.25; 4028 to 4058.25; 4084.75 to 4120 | -4.19 AA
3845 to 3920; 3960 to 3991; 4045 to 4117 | 5.26 AA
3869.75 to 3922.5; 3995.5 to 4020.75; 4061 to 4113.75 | -4.08 AA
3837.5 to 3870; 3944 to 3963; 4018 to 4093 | 1.76 AA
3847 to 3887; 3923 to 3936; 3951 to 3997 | 1.96 AA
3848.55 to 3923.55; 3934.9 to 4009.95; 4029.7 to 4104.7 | 6.30 AA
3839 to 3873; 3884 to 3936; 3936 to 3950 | 0.30 AA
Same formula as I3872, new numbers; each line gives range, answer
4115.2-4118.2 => 85.4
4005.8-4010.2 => 90.9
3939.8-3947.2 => 70.8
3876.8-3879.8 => 68.3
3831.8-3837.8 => 46.9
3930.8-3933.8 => 51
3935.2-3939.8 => 59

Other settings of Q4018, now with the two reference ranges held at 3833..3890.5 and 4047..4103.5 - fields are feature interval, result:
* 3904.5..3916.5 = -0.11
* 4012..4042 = -0.12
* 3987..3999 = -0.07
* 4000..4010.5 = -0.14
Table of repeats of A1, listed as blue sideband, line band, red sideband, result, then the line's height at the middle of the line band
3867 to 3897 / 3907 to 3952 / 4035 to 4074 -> 2.97 AA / 75.2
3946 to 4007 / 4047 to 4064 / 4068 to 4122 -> -1.77 AA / 79.4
